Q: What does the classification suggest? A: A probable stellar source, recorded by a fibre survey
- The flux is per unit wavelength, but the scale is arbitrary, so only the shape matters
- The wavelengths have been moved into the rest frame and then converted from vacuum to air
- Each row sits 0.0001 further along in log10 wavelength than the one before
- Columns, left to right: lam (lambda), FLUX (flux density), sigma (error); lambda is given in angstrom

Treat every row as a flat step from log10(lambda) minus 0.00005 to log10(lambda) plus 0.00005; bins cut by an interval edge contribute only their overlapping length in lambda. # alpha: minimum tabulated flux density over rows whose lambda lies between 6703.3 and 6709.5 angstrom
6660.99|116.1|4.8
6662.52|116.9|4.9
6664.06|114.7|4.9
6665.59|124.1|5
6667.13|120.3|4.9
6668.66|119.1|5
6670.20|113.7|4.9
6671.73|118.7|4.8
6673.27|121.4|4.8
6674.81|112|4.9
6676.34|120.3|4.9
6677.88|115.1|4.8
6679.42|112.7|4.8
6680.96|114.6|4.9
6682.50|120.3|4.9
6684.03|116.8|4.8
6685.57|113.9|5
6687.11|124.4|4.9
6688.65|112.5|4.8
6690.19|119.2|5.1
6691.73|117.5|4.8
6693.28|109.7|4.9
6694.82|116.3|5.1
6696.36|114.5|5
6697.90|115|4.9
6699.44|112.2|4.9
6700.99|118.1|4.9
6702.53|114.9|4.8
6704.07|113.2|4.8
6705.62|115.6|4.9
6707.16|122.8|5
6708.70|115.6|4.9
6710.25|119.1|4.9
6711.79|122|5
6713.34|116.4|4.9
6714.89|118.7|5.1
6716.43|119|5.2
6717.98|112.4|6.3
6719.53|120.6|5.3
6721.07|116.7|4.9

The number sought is 113.2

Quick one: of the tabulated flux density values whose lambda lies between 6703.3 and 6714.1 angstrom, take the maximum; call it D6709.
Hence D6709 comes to 122.8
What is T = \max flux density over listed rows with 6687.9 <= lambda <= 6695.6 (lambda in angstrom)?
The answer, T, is 119.2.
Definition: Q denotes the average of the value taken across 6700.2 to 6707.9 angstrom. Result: 117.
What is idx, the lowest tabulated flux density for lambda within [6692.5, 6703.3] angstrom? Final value 109.7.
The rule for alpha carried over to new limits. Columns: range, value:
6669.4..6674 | 113.7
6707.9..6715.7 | 115.6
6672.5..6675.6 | 112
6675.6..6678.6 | 115.1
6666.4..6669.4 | 119.1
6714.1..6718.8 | 112.4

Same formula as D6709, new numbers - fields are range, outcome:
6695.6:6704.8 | 118.1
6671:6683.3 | 121.4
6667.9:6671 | 119.1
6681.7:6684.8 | 120.3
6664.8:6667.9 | 124.1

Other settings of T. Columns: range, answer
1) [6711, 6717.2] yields 122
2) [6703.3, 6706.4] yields 115.6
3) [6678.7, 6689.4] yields 124.4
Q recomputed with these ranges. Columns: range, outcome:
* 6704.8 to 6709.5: 118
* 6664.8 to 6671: 119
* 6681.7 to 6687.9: 119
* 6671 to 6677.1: 118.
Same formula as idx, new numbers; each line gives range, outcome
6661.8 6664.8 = 114.7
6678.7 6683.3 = 112.7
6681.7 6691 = 112.5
